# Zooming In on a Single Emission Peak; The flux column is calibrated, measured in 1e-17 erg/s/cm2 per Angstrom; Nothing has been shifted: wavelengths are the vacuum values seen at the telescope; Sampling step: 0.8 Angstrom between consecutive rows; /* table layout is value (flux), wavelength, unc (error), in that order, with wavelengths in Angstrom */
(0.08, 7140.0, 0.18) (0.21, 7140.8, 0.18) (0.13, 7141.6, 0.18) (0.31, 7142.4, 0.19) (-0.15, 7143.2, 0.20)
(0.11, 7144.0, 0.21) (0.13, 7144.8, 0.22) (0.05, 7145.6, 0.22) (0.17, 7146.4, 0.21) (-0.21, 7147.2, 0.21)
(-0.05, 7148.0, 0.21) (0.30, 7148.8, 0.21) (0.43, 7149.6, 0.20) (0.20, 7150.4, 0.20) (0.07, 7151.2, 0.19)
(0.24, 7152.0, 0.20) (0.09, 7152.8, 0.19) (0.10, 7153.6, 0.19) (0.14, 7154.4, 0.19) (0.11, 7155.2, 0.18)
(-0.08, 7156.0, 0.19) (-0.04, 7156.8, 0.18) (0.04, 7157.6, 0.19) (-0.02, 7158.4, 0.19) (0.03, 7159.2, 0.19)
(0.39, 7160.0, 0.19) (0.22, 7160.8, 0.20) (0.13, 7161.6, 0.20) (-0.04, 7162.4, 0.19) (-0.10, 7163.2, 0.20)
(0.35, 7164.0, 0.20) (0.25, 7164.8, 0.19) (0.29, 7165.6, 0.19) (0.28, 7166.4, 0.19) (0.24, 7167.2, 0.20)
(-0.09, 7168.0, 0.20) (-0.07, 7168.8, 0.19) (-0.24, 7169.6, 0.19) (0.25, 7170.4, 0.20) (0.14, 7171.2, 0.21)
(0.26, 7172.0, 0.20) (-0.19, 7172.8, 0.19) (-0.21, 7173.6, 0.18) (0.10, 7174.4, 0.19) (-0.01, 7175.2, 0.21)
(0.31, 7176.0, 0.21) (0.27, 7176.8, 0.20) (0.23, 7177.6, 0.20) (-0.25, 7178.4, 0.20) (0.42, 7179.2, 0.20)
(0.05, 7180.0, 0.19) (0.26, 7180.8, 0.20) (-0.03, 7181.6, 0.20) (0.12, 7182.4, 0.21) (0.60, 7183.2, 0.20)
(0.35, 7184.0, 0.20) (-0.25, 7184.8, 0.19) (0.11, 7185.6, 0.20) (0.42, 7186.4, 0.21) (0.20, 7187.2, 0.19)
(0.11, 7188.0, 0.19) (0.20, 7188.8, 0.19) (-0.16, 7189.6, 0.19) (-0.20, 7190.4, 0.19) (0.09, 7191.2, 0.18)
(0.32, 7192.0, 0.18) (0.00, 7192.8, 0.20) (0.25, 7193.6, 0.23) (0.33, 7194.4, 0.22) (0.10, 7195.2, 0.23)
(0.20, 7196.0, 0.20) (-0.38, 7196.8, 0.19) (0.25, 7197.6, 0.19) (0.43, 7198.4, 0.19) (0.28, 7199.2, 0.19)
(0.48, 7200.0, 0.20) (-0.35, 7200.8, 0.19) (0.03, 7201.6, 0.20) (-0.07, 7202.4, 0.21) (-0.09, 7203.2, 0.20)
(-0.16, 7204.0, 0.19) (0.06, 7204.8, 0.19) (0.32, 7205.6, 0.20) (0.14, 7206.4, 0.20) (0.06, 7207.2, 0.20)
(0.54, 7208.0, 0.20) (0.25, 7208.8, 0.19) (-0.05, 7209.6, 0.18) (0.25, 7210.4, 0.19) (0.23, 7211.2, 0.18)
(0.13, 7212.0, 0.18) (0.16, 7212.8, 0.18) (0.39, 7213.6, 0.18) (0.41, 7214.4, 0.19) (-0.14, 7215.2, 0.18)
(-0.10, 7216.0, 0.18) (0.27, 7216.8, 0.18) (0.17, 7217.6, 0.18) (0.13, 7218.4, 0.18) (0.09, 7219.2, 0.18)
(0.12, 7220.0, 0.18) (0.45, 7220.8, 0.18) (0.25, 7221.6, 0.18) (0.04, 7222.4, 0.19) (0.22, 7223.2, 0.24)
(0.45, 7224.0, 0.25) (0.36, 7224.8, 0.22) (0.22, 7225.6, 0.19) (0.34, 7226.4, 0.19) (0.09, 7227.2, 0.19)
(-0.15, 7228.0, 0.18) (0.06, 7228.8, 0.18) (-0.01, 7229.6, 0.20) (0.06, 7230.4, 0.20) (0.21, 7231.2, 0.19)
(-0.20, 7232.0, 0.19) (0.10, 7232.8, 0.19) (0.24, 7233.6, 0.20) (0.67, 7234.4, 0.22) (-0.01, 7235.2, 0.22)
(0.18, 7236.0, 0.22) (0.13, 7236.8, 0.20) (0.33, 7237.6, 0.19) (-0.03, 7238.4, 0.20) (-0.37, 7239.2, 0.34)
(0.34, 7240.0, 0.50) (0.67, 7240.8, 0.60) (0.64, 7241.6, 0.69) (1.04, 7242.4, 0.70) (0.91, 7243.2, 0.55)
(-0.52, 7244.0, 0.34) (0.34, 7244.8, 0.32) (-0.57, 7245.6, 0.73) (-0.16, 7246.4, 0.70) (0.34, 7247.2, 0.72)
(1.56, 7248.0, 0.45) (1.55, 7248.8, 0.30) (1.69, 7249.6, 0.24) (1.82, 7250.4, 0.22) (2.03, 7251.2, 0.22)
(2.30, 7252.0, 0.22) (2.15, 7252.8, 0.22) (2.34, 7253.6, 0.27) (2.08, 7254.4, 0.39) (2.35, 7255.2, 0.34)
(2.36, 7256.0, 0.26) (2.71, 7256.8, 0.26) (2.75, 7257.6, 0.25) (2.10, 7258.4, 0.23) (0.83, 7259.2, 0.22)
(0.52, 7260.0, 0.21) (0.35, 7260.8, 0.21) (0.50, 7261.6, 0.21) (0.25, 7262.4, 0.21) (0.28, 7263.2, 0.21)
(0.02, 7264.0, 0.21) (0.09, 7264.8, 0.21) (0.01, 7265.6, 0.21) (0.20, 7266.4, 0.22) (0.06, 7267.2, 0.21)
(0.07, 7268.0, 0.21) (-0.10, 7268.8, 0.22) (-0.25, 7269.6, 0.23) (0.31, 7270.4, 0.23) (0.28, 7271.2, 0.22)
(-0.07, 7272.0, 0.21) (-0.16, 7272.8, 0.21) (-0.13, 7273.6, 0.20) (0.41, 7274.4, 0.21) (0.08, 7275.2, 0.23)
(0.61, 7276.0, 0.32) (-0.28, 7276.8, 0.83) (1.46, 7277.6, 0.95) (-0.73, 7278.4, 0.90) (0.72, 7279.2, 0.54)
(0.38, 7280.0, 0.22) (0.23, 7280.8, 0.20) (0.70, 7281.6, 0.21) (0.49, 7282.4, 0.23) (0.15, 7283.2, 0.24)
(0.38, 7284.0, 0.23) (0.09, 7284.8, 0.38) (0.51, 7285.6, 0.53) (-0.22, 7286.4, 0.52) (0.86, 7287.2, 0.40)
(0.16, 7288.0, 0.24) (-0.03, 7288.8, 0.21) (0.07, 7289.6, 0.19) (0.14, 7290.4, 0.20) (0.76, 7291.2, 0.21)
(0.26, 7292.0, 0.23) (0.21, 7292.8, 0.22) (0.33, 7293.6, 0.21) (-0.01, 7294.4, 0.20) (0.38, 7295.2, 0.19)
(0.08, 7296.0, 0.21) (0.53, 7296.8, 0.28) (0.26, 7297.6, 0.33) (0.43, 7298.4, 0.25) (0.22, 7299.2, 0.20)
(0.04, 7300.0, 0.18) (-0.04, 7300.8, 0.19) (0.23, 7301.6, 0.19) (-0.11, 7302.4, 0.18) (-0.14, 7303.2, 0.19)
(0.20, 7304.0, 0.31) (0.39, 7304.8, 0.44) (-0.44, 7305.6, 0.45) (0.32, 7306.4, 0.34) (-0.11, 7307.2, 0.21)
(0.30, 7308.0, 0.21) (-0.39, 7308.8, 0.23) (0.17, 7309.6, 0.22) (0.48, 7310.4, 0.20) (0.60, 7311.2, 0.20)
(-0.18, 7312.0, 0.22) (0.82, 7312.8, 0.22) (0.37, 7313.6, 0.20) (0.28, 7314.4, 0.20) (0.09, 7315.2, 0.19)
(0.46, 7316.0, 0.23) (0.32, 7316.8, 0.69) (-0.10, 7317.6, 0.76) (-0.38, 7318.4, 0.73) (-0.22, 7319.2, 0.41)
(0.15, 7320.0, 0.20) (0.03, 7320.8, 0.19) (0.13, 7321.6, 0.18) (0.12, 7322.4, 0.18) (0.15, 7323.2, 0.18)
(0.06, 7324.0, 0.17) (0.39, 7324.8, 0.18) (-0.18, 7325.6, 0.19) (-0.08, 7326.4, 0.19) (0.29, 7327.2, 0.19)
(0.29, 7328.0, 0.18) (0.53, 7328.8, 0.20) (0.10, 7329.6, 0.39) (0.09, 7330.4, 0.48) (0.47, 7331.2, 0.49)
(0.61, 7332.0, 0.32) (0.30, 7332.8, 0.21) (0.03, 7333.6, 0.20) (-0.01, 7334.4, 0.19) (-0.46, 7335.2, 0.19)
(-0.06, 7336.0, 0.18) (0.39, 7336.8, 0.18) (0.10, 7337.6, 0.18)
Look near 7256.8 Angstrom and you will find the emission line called [O II]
